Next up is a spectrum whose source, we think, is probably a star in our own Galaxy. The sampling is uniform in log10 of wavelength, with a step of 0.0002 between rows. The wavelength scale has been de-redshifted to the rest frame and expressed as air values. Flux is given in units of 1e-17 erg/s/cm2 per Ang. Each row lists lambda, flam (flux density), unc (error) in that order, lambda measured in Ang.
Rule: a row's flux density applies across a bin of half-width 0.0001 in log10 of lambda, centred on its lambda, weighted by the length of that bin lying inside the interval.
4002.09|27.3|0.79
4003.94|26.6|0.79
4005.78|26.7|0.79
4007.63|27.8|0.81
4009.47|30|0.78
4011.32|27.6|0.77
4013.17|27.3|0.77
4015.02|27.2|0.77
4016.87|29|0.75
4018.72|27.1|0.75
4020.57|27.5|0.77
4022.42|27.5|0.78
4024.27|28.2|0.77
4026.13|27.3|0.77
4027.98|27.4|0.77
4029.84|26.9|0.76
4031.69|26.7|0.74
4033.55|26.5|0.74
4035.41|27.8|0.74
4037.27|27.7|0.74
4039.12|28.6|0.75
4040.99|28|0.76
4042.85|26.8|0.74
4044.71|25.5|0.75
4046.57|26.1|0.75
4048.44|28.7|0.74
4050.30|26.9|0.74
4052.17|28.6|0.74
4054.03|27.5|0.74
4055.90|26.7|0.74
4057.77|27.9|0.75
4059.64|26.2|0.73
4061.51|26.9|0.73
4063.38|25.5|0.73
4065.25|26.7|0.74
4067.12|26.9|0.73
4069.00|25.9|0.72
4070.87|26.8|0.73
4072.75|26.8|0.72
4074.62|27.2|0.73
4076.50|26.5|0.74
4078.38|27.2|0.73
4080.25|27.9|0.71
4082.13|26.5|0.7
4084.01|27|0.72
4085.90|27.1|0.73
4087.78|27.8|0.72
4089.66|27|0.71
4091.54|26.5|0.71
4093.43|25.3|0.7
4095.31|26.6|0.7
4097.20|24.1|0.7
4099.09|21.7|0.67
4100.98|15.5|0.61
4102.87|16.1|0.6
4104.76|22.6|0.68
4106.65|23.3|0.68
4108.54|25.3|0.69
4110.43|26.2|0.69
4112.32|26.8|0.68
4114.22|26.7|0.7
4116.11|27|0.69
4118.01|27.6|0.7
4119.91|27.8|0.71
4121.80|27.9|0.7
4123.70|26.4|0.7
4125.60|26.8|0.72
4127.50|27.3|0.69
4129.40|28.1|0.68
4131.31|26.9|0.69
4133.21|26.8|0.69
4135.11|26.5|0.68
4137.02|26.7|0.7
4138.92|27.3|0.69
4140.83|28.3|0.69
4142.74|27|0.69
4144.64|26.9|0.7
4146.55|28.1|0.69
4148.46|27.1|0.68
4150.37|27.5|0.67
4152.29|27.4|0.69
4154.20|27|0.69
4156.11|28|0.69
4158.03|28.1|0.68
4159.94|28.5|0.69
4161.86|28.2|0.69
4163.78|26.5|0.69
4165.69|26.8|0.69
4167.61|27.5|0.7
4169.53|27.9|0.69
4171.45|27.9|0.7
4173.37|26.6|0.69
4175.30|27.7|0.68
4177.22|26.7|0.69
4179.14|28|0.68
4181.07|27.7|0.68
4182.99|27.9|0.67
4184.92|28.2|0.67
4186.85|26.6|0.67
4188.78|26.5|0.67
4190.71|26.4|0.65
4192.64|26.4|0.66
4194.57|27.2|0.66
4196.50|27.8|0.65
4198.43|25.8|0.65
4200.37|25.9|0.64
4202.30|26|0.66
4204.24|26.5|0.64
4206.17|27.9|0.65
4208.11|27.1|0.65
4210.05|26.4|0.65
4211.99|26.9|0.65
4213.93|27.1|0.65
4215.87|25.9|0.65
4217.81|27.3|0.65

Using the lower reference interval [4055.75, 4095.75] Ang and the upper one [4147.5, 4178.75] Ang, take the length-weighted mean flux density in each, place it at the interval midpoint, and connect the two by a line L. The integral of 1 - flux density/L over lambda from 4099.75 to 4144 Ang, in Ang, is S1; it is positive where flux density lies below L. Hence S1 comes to 2.4 Ang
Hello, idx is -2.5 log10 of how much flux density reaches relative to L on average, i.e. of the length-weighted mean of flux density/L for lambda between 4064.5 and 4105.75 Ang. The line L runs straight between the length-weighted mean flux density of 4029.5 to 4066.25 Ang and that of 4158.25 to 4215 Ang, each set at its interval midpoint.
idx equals 0.08 mag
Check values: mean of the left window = 27.1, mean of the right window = 27.1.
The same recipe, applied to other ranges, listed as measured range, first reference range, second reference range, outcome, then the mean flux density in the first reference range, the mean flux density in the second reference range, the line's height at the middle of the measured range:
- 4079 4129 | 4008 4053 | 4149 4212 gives 0.079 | 27.5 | 27.2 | 27.4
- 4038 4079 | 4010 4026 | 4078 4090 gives 0.017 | 27.7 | 27.2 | 27.4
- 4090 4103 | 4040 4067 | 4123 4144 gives 0.183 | 27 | 27.1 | 27.1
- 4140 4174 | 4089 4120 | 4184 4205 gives -0.075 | 24.4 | 26.7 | 25.7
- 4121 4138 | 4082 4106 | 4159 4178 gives -0.057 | 24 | 27.4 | 25.7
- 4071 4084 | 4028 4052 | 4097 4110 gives -0.142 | 27.2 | 21.3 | 23.7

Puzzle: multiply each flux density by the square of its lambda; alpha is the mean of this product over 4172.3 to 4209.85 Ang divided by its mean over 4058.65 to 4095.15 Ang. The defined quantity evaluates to 1.07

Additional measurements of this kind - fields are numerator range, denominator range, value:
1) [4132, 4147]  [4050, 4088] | 1.04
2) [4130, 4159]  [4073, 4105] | 1.13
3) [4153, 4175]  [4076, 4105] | 1.15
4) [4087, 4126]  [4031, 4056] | 0.94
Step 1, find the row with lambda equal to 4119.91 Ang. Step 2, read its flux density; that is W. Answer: 27.8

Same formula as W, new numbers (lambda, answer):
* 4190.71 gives 26.4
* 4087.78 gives 27.8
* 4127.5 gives 27.3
